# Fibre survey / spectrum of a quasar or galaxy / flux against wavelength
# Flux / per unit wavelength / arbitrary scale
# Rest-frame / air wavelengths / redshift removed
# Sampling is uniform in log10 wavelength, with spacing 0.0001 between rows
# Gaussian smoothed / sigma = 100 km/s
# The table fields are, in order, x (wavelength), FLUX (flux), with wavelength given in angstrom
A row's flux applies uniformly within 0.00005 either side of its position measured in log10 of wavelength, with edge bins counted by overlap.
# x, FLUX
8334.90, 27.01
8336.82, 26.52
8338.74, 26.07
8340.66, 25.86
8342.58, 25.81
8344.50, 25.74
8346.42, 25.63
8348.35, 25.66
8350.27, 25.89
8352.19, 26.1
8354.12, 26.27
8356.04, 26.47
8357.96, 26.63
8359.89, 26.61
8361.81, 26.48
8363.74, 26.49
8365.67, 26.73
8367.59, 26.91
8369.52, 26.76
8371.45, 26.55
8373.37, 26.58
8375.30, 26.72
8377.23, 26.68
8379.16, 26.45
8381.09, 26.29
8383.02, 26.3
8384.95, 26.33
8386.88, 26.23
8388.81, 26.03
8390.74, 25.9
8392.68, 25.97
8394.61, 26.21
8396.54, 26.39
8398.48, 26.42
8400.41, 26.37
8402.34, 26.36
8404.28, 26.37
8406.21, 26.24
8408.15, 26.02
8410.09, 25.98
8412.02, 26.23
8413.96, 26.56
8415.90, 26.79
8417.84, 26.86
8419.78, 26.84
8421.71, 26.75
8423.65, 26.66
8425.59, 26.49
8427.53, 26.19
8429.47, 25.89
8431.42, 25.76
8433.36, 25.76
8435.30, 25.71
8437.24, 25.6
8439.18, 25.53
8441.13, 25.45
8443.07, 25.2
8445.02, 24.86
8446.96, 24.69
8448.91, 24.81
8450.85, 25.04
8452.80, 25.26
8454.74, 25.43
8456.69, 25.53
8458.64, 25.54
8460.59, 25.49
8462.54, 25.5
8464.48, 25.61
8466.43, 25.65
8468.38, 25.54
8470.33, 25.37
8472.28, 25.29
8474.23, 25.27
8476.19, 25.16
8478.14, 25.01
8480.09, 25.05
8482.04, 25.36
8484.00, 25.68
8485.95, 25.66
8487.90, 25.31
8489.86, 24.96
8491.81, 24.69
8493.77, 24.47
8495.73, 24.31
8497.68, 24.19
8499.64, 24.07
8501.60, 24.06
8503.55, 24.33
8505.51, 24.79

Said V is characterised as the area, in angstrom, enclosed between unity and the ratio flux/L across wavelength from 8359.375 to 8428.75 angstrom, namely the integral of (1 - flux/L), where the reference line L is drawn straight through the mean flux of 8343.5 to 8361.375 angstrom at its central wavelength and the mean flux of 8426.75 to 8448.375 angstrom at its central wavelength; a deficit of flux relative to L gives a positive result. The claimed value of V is -1.7 angstrom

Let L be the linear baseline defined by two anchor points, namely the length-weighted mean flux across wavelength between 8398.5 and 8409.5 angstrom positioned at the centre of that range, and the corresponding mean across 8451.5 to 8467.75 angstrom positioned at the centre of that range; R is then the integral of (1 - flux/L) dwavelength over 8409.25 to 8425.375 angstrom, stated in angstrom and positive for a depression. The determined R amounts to -0.31 angstrom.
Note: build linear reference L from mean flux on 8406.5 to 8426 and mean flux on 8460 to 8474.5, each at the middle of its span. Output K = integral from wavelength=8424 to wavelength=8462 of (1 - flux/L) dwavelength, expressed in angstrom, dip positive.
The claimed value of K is 0.7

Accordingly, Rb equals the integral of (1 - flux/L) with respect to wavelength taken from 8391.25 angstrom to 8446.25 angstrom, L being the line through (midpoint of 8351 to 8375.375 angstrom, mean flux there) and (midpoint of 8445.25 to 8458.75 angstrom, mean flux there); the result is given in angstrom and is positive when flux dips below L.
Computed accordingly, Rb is -0.9 angstrom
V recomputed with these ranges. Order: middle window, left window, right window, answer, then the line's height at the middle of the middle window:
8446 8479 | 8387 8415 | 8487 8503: -0.3 angstrom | 25.1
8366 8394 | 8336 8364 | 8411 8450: -0.4 angstrom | 26.1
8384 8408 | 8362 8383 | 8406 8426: 0.3 angstrom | 26.5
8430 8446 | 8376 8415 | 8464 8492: 0.2 angstrom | 25.8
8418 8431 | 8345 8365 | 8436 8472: -0.4 angstrom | 25.6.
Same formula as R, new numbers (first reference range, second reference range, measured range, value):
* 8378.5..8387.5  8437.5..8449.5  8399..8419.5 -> -0.5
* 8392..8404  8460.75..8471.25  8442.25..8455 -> 0.4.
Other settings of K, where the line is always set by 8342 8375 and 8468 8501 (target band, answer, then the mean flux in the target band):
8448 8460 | 0.02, 25.3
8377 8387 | -0.11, 26.4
